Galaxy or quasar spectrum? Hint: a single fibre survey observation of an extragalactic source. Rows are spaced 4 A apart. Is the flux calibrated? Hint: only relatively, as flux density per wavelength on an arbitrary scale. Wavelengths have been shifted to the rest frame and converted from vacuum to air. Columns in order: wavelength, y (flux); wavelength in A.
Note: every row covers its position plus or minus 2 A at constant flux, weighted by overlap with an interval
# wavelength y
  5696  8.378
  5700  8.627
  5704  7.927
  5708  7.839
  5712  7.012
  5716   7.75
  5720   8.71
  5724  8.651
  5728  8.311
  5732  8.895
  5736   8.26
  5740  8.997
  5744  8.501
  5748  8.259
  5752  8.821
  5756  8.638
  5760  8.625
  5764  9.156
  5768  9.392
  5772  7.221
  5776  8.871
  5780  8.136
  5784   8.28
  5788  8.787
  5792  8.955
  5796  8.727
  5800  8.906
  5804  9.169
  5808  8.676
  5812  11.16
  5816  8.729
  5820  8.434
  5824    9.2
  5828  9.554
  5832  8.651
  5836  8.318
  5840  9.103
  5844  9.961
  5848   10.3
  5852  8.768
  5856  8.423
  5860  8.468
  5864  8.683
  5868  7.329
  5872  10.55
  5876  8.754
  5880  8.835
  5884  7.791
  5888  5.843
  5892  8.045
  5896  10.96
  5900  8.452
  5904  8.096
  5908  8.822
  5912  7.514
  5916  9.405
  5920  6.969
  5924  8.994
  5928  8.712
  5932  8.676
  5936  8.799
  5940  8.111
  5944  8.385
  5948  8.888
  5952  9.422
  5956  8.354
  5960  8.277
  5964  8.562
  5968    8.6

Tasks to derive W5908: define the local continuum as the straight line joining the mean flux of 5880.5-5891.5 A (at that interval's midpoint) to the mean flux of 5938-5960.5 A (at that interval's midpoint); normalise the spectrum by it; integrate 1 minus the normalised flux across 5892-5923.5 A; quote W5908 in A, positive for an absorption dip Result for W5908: -3.62 A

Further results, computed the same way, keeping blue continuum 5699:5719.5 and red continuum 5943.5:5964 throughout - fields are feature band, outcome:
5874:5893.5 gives 1.4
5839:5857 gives -2.3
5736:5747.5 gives -0.9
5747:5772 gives -2.1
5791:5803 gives -1.1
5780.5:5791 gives -0.5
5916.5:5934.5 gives 0.3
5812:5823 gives -1.2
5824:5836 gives -1.1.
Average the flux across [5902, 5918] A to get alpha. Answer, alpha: 8.46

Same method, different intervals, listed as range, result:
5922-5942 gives 8.66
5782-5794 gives 8.67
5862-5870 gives 8.01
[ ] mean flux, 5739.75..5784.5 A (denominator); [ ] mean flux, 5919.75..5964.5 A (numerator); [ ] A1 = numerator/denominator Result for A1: 1.00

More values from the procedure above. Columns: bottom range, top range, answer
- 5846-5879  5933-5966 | 0.97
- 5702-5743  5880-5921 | 1.00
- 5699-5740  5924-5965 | 1.05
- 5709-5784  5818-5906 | 1.04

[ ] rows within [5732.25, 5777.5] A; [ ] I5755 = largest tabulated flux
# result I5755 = 9.392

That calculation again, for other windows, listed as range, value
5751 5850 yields 11.16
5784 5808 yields 9.169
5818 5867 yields 10.3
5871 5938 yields 10.96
